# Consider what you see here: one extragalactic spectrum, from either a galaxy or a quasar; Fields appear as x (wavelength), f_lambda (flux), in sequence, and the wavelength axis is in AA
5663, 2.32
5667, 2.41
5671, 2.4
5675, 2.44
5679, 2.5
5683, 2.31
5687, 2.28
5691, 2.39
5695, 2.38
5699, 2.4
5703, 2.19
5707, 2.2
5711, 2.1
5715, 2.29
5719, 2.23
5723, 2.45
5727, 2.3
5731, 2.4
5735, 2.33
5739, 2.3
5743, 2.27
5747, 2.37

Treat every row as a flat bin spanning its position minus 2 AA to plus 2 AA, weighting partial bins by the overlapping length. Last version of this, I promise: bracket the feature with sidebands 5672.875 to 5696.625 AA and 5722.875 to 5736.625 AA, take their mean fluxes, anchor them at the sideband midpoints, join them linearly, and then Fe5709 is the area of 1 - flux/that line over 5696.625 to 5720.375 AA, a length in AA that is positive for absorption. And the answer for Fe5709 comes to 1.3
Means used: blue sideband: 2.38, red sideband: 2.36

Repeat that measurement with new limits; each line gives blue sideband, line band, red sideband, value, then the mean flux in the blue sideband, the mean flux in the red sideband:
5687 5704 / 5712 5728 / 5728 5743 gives 0.2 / 2.34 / 2.33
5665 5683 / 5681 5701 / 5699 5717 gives -0.3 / 2.42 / 2.22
